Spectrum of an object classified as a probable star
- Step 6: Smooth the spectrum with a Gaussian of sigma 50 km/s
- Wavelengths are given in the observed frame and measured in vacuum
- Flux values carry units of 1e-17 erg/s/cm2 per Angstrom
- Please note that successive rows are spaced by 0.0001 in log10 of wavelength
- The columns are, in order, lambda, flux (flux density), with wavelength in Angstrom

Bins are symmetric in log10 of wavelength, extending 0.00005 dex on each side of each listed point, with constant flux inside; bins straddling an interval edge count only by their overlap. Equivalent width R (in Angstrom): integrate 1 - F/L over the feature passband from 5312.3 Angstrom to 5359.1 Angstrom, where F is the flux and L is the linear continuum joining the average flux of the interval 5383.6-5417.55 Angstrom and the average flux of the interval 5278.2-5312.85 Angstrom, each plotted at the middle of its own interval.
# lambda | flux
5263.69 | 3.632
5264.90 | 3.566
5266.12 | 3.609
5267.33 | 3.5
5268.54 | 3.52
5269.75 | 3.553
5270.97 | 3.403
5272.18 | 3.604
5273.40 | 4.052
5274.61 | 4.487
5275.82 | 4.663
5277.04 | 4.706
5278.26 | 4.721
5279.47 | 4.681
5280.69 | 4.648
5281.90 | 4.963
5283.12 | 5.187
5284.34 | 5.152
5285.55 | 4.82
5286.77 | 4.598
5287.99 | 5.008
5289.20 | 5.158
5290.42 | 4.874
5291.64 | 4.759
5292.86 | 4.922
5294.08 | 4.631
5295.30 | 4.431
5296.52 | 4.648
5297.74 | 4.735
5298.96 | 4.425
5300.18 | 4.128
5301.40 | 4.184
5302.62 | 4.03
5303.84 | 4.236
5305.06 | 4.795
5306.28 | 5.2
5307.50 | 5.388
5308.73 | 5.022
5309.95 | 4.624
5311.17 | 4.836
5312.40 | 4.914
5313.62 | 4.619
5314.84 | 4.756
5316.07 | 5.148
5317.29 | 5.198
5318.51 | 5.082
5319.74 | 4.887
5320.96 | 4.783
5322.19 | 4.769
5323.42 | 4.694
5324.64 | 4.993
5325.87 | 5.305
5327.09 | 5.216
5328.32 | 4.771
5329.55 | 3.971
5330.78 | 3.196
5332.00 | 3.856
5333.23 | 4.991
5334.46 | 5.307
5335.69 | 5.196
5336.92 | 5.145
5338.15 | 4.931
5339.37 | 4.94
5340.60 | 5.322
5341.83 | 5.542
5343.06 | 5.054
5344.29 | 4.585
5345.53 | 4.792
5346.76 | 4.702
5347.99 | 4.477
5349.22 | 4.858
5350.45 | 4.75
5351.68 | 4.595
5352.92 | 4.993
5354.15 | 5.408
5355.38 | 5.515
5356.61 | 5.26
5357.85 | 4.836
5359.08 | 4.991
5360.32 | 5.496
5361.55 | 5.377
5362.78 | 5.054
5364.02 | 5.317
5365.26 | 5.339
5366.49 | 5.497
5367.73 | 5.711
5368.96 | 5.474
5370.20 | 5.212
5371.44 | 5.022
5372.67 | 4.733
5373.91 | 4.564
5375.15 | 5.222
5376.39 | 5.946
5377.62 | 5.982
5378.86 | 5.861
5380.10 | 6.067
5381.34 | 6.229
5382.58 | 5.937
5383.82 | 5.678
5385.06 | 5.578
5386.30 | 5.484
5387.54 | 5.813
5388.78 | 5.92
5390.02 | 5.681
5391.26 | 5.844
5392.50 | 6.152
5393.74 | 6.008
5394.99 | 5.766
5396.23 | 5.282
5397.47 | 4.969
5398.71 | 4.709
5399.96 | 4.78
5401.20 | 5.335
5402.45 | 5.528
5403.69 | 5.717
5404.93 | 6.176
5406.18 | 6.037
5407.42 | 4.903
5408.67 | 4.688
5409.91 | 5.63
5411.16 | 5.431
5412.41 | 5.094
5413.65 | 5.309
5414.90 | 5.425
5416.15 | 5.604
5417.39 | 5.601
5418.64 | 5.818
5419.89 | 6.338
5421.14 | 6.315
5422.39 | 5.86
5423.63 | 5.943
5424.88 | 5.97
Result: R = 1.5 Angstrom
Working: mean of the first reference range 4.75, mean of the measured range 4.88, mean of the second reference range 5.5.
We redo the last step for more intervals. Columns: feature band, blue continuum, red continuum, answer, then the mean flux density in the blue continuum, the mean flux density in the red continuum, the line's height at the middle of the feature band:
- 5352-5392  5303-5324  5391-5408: -1.19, 4.87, 5.51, 5.31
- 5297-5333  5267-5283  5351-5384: 0.31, 4.24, 5.38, 4.73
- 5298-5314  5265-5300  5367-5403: 0.21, 4.46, 5.53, 4.71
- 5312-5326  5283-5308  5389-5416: -0.10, 4.72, 5.46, 4.88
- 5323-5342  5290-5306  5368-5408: 0.40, 4.53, 5.55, 4.92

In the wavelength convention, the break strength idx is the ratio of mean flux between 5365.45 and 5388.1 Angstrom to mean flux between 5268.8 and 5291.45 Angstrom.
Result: 1.22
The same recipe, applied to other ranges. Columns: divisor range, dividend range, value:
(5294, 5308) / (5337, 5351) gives 1.08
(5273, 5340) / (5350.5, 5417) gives 1.14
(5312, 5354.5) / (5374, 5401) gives 1.16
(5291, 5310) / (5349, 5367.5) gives 1.12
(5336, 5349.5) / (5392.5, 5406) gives 1.11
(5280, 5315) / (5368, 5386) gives 1.17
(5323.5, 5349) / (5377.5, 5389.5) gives 1.21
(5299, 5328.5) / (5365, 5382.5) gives 1.15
